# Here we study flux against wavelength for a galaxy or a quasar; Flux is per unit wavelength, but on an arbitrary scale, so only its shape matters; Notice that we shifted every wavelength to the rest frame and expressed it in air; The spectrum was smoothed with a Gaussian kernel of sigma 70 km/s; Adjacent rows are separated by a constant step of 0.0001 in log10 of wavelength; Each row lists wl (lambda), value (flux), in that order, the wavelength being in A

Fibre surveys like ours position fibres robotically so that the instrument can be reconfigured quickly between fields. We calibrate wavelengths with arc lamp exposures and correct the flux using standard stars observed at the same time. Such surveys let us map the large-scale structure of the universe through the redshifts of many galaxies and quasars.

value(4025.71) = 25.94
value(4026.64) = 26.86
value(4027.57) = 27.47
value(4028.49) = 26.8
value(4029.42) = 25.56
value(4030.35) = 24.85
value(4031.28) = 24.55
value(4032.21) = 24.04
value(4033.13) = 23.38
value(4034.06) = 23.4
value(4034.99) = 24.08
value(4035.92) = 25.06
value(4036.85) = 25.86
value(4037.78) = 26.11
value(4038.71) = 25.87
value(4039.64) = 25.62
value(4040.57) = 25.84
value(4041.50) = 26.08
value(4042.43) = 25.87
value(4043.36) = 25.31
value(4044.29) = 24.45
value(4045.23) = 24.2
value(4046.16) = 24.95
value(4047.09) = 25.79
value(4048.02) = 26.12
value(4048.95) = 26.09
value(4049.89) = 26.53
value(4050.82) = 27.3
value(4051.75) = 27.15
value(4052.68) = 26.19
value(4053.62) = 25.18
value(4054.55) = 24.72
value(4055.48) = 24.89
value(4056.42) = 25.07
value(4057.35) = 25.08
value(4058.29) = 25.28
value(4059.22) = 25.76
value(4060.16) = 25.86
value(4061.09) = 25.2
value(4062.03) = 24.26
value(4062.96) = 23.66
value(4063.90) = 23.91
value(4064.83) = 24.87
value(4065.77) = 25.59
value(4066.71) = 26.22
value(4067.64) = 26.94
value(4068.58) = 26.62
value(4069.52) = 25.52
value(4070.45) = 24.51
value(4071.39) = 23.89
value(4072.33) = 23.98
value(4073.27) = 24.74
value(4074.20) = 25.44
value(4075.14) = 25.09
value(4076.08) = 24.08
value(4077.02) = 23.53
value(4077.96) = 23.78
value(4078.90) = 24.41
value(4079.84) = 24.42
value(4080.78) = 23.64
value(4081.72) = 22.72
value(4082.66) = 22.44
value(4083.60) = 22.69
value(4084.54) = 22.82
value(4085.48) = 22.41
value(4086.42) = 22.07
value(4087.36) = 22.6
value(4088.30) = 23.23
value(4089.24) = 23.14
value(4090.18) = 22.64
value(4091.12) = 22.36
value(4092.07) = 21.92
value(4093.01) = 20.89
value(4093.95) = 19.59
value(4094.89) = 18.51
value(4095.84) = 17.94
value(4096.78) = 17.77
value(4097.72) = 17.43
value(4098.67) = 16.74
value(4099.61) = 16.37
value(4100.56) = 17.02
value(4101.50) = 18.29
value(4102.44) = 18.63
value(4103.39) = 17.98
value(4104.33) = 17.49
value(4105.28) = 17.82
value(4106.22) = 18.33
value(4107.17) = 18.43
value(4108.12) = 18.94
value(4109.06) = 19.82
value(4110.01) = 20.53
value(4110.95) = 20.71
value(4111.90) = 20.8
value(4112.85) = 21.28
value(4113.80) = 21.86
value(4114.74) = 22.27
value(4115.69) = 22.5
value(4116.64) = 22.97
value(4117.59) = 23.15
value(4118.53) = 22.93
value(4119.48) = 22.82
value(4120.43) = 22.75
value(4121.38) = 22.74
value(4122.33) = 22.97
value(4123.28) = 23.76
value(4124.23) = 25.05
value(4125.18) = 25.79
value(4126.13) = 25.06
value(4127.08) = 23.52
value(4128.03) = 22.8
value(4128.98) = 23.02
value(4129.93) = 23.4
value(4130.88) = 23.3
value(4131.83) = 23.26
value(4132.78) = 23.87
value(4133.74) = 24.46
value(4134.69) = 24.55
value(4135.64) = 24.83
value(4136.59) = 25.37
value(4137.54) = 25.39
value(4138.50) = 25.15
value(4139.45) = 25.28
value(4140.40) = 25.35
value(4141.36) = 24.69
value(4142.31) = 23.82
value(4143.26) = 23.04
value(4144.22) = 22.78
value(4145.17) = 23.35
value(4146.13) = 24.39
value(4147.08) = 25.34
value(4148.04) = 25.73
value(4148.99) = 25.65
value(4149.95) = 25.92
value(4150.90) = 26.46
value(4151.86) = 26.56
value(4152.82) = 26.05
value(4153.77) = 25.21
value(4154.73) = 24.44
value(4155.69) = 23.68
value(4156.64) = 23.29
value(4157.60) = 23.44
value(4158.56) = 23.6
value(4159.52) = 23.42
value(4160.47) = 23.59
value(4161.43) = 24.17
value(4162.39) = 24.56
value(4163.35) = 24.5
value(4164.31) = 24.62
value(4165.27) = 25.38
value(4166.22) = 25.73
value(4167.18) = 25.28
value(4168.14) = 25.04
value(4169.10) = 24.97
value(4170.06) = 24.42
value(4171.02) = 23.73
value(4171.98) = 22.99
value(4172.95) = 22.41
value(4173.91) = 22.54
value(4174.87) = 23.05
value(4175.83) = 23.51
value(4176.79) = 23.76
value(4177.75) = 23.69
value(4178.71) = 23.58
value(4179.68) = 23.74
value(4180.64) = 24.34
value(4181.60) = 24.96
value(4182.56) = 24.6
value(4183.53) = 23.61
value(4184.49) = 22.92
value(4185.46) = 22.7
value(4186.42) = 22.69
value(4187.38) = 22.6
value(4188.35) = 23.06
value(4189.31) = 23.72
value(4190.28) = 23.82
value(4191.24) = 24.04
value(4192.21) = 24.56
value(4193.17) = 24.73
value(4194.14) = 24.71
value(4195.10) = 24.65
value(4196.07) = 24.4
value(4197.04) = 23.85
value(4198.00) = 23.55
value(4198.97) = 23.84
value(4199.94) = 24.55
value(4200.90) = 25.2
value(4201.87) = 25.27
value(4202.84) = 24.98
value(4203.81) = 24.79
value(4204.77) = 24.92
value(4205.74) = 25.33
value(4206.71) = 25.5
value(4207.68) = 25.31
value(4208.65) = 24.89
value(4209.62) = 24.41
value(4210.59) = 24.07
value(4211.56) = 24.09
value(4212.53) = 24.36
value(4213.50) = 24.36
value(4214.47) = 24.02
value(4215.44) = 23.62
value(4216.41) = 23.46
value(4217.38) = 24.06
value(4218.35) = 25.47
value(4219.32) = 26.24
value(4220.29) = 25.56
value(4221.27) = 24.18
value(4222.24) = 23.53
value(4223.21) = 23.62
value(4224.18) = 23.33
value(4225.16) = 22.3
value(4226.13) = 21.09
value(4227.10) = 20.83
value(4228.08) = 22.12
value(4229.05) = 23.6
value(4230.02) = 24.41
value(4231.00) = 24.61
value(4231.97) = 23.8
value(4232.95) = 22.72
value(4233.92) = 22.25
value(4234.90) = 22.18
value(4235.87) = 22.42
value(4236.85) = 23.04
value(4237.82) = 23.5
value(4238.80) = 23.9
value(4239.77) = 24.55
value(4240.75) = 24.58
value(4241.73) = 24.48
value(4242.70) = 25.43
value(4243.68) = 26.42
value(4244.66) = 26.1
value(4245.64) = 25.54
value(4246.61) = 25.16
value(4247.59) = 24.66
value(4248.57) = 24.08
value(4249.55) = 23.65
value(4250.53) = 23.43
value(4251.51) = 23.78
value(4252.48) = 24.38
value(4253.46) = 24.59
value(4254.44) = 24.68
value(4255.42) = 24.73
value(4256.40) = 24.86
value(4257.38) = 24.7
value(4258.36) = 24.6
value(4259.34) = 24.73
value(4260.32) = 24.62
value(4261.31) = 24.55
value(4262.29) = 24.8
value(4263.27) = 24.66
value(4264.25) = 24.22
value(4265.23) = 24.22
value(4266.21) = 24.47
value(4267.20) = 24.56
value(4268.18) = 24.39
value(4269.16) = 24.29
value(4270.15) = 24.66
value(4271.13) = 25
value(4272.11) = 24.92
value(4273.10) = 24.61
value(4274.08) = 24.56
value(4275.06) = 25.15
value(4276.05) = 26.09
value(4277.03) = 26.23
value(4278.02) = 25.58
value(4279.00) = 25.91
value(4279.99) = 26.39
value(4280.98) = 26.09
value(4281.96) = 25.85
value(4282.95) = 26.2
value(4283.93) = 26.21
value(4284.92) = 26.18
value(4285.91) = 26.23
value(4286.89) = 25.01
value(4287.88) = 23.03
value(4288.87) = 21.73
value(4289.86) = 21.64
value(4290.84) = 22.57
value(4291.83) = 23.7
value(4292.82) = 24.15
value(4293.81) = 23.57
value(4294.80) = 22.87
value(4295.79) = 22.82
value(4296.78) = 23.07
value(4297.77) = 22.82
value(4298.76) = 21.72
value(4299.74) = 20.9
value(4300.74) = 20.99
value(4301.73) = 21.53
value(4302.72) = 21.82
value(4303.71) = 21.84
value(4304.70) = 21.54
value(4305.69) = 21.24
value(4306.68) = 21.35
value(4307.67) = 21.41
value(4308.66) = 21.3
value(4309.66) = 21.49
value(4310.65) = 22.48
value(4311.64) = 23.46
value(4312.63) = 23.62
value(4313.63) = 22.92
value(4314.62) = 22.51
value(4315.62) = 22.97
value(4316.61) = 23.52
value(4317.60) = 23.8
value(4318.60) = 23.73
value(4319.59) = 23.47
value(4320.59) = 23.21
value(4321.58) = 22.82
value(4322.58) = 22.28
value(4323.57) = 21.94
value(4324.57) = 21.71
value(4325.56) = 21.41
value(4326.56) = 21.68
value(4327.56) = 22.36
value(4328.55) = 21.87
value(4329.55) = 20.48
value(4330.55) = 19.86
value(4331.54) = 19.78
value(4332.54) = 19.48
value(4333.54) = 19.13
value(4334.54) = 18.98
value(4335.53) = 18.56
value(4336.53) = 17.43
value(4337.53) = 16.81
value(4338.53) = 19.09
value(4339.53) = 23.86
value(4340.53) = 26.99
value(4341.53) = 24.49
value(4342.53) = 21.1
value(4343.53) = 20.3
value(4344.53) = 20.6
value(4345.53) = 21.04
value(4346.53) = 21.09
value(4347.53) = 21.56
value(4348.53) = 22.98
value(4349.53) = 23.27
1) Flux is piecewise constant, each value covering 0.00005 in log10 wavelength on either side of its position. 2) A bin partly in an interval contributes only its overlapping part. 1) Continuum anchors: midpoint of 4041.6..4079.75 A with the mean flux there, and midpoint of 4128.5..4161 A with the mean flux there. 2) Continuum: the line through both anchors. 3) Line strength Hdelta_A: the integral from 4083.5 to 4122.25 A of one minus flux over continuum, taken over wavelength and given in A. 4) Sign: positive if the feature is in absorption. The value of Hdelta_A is 6.7 A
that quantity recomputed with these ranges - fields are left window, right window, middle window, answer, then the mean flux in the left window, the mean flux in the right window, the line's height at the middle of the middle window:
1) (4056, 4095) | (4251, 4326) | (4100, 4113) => 2.7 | 23.9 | 23.7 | 23.9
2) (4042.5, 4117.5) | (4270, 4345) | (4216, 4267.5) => -3.1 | 22.8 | 22.7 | 22.8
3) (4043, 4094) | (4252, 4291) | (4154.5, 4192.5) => 1.2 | 24.4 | 24.8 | 24.6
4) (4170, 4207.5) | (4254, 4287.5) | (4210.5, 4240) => 1.1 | 24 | 25.1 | 24.5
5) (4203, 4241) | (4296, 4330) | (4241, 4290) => -3.8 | 23.9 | 22.2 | 23.1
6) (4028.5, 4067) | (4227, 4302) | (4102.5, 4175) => 4.1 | 25.3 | 24.2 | 24.8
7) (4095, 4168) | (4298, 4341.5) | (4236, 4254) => -1.9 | 22.8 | 21.7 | 22.1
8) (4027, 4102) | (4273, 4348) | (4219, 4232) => -0.2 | 23.9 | 22.6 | 23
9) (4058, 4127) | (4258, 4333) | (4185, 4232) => -2.4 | 22.3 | 23.4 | 22.9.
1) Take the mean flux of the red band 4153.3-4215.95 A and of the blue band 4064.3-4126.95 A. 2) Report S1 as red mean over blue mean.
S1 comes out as 1.1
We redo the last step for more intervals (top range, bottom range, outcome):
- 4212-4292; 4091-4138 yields 1.14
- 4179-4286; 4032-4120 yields 1.06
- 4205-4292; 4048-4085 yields 0.98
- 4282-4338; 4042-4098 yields 0.92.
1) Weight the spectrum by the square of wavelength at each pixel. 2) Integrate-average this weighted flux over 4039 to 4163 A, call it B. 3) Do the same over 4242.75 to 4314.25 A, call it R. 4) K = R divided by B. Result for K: 1.11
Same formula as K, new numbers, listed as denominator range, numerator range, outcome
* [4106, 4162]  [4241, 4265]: 1.11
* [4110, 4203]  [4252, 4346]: 1.03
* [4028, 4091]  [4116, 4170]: 1.02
